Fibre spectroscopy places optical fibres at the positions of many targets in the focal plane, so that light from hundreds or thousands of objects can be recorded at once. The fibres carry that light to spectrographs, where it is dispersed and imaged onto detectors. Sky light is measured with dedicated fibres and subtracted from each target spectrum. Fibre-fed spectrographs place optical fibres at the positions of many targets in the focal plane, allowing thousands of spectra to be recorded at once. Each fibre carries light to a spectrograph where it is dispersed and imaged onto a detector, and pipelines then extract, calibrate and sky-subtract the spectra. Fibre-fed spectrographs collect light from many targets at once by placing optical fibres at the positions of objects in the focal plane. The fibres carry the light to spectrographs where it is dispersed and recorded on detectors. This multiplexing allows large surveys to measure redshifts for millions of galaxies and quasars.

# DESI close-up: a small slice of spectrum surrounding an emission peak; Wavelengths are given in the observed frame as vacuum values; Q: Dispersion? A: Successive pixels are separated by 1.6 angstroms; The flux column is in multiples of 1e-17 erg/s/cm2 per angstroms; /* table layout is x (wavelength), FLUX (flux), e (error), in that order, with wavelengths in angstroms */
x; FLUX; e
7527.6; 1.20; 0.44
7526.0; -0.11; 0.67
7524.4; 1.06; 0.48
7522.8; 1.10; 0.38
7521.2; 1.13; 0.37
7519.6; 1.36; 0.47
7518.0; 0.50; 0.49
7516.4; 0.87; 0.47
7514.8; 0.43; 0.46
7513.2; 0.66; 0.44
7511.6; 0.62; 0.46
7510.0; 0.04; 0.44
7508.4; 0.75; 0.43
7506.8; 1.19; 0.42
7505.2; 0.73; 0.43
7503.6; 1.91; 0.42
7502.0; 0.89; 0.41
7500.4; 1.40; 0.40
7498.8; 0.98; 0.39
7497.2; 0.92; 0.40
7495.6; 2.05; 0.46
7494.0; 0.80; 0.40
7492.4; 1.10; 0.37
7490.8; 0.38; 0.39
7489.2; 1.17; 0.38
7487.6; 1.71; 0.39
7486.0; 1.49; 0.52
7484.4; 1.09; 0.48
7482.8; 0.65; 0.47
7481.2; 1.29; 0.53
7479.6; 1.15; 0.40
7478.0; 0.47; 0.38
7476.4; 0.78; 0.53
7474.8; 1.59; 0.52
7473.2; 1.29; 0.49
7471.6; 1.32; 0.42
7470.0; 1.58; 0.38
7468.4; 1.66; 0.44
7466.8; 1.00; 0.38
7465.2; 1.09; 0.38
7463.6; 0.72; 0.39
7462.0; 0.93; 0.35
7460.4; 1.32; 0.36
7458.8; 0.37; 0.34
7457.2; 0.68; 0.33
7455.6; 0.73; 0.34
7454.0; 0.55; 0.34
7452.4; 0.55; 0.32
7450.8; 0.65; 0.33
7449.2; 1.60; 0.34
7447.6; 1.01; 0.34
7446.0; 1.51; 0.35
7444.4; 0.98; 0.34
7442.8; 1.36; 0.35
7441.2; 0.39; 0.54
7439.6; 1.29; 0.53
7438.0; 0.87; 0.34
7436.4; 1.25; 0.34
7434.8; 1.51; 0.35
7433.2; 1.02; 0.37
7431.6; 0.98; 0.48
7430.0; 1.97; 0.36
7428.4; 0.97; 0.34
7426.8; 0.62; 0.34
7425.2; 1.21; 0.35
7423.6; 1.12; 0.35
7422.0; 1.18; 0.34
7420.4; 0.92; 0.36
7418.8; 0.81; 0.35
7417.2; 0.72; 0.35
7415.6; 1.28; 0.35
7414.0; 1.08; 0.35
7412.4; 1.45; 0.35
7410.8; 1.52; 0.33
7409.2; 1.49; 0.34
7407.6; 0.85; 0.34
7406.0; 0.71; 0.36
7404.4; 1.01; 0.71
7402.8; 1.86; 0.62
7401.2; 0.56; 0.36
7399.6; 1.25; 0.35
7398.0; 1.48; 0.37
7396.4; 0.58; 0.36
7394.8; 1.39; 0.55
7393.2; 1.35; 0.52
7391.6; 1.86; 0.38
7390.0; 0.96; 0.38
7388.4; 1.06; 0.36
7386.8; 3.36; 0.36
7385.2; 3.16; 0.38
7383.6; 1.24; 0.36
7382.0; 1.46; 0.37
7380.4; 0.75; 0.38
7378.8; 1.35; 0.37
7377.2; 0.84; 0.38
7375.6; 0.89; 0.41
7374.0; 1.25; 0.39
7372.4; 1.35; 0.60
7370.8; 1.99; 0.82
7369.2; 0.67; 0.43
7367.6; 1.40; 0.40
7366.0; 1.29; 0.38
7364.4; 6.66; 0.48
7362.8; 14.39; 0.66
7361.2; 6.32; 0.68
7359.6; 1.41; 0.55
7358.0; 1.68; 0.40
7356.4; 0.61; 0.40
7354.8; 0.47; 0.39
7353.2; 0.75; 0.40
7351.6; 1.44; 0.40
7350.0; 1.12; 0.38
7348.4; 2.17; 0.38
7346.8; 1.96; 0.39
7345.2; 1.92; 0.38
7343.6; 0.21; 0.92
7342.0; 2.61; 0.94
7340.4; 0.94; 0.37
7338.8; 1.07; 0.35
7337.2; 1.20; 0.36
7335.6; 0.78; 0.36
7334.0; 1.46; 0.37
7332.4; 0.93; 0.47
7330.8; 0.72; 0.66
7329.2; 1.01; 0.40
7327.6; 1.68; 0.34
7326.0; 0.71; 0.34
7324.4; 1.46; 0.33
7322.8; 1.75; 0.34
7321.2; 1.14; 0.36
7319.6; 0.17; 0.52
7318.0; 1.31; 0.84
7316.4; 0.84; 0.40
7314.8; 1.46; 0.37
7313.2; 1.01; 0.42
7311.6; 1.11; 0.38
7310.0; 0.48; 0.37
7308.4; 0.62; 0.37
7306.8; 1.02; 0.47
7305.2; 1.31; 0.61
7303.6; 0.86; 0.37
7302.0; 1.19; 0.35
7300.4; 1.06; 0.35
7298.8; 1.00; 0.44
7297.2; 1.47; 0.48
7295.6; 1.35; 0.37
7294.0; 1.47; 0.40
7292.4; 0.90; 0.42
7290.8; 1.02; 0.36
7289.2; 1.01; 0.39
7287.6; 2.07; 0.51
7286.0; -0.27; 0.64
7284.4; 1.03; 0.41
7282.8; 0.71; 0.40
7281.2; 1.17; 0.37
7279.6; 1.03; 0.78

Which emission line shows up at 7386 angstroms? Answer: [N II]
